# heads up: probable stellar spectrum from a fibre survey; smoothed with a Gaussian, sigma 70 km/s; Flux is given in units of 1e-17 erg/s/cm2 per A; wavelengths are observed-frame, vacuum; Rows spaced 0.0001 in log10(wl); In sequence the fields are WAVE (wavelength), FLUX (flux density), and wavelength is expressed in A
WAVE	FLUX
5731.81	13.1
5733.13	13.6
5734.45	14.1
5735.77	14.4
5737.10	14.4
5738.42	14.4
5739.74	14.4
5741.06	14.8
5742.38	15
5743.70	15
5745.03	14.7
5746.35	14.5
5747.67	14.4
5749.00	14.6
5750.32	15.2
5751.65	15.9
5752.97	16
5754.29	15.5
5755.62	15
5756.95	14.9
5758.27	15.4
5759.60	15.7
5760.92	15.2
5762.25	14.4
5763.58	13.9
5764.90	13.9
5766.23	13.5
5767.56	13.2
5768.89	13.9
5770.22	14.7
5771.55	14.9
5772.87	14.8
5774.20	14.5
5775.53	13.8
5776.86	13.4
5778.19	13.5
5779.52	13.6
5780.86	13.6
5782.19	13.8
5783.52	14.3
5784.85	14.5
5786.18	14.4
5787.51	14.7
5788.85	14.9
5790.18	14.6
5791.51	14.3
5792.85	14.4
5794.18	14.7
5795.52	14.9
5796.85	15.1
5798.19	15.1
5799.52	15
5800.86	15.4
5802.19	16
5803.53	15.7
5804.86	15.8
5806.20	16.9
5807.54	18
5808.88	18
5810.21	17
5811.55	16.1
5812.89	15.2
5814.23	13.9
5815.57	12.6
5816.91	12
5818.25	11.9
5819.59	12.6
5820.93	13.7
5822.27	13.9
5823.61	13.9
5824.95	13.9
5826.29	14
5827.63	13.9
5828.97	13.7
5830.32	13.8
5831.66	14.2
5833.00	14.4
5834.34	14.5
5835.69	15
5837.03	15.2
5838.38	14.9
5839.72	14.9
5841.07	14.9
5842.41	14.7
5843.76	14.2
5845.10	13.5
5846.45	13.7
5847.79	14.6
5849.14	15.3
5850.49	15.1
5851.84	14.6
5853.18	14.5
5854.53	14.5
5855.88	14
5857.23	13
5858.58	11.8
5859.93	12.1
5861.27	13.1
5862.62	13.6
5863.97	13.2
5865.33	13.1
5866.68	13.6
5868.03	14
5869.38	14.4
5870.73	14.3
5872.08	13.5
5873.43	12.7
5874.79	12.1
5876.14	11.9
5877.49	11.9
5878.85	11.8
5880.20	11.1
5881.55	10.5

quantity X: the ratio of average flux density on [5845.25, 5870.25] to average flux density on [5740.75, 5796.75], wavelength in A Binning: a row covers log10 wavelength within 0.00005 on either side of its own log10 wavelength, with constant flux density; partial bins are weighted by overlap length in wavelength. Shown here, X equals 0.95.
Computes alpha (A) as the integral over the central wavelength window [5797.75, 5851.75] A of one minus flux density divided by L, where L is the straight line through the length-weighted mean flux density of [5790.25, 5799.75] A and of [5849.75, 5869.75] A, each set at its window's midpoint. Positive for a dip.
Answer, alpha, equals -1.6 A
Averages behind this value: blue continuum 14.8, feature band 14.7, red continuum 13.6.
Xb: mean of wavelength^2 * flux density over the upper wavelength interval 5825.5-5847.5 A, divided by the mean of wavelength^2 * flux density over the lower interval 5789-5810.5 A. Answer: 0.9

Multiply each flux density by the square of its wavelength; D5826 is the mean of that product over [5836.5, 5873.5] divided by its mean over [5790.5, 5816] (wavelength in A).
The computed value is 0.92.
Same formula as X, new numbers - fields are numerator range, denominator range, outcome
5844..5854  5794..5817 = 0.93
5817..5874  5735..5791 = 0.96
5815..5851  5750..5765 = 0.93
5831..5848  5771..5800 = 1.01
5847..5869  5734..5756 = 0.93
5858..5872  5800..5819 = 0.87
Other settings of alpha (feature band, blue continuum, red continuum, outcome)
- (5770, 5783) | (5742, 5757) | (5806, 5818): 1.0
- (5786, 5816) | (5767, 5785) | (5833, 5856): -2.4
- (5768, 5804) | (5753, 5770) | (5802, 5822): 0.6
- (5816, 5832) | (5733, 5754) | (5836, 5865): 0.9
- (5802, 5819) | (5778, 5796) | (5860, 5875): -1.5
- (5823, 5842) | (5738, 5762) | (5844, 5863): -0.4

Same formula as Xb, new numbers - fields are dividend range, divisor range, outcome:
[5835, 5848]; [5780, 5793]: 1.04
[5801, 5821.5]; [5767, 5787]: 1.08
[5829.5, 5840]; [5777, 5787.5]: 1.06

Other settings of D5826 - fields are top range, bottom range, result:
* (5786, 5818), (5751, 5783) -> 1.06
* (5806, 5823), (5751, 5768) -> 1.01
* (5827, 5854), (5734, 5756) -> 1.01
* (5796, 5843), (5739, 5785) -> 1.03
